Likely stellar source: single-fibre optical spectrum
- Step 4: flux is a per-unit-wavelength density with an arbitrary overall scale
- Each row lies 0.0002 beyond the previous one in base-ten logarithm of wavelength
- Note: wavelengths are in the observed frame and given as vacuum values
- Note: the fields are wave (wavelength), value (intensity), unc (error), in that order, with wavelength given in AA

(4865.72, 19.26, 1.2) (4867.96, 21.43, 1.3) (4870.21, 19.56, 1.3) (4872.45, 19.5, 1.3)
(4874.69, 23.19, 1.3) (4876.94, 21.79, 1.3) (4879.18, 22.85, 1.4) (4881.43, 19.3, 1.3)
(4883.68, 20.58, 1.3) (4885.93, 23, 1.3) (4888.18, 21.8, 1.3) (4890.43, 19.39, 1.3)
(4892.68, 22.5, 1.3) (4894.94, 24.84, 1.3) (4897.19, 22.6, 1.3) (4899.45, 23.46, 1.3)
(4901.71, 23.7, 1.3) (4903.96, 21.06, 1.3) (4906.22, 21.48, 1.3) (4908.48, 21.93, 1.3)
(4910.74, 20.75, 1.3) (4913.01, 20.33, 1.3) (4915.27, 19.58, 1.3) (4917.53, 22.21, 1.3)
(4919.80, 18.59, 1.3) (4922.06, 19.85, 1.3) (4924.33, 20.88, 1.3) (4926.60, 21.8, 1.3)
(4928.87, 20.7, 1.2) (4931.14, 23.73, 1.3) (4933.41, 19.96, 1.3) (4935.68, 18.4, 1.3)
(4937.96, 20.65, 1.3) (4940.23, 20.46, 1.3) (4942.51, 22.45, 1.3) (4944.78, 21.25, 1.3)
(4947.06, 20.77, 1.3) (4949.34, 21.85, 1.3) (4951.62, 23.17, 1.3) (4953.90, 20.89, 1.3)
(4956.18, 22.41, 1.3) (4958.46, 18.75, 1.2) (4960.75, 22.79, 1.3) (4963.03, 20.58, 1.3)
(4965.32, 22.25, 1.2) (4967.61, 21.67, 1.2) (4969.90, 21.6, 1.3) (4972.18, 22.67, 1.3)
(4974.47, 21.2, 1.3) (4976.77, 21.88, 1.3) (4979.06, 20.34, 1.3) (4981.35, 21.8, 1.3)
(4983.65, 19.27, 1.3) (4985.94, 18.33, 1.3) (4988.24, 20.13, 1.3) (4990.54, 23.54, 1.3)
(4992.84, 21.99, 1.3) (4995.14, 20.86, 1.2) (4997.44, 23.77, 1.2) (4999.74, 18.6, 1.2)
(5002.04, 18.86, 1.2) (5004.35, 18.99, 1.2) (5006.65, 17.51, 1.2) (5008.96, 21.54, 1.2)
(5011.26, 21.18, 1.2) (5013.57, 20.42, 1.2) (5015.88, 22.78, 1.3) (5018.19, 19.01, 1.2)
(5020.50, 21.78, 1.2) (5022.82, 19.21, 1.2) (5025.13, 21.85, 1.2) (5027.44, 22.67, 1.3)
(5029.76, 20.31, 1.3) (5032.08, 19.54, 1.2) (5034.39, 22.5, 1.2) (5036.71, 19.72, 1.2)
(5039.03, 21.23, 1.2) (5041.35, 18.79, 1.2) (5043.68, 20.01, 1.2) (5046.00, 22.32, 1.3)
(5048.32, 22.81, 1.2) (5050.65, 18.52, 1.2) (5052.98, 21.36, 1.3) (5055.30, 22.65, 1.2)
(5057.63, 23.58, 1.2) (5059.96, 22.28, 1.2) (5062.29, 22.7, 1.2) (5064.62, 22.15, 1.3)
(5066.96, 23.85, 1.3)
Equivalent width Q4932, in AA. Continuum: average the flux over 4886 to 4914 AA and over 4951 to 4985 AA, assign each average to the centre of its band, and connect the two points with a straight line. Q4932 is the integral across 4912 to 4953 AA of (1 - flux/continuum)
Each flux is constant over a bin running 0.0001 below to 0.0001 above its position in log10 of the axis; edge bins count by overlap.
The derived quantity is 1.48 AA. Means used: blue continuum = 22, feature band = 20.9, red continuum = 21.4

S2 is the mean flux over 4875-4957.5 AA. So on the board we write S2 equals 21.4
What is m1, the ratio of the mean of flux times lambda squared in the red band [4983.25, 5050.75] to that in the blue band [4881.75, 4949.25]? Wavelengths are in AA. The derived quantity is 1.01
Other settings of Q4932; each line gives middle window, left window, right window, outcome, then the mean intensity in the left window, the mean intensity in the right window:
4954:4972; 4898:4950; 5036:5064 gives -0.2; 21.1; 21.4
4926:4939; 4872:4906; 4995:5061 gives 0.5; 22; 20.9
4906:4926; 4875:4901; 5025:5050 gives 1.1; 22.1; 21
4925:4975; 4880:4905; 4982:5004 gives -0.4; 22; 20.6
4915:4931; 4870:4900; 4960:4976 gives 0.7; 21.8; 21.8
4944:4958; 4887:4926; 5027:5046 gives -0.3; 21.5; 20.6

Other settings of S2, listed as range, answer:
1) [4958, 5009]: 20.8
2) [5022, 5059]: 21.1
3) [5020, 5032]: 21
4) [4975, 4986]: 20.6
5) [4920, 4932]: 21.1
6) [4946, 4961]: 21.4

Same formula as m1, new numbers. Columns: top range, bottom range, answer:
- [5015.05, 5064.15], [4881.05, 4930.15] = 1.05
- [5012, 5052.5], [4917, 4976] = 1.02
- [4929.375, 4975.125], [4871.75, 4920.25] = 1.01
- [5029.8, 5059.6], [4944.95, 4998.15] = 1.02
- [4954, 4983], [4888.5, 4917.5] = 1.01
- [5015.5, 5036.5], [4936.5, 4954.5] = 1.01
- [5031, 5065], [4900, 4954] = 1.06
